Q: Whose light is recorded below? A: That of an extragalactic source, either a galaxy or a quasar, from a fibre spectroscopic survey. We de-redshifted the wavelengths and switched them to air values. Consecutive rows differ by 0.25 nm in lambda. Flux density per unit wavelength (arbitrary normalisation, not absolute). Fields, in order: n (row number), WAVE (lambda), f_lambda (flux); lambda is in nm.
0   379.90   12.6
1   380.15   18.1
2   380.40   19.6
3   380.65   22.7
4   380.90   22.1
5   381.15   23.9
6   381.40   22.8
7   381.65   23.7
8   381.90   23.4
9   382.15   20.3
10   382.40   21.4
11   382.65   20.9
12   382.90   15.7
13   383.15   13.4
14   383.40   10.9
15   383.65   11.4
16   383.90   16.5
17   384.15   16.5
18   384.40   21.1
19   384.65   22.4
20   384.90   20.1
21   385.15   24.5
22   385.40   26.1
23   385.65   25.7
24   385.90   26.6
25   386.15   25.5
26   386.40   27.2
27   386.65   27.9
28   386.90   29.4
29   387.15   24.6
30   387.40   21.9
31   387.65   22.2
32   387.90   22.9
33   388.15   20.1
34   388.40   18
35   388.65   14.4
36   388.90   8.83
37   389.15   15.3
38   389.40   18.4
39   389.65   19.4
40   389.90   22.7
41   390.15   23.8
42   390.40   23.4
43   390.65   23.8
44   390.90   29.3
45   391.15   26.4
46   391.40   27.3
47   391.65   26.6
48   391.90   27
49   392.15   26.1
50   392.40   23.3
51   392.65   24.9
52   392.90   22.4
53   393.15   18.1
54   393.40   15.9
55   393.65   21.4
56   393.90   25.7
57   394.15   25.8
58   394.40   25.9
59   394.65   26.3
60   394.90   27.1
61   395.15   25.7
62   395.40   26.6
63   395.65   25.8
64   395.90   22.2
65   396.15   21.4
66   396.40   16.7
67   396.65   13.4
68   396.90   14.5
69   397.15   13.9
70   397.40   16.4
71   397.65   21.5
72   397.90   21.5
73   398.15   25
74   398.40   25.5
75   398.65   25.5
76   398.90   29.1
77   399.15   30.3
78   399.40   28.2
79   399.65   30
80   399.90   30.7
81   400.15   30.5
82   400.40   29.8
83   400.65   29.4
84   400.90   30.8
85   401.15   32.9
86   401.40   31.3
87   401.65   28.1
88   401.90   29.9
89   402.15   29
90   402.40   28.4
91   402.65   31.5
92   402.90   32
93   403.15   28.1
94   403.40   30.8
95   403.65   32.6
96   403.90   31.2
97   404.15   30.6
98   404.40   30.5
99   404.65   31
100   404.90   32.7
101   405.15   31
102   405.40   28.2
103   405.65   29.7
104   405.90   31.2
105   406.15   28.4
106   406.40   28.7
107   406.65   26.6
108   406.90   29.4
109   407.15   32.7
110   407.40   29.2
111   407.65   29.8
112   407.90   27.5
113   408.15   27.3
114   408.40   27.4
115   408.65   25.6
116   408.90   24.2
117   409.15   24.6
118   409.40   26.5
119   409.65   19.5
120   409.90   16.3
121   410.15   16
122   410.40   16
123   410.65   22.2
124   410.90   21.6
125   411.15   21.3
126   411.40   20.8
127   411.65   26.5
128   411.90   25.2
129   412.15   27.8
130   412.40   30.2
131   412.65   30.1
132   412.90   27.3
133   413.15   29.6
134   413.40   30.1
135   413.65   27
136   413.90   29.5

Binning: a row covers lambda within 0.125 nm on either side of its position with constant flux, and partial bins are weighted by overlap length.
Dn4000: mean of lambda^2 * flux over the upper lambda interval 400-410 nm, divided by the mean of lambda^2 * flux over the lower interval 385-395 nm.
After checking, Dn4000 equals 1.34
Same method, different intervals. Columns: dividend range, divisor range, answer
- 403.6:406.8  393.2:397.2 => 1.45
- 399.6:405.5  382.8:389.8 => 1.63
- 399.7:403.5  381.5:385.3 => 1.75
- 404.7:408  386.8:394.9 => 1.42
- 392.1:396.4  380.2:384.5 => 1.31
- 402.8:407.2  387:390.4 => 1.67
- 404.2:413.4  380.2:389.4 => 1.44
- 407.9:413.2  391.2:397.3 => 1.15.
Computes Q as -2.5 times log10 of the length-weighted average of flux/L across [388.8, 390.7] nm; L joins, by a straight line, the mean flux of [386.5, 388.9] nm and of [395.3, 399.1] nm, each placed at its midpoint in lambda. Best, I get 0.118 mag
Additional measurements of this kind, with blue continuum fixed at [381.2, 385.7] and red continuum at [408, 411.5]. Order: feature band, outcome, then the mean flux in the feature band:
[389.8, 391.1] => -0.21 mag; 24.7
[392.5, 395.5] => -0.15 mag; 23.8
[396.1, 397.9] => 0.23 mag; 17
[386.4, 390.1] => -0.03 mag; 20.7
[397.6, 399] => -0.17 mag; 24.8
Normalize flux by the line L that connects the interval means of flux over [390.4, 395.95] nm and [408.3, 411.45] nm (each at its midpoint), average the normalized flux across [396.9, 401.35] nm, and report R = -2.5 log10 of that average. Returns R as -0.12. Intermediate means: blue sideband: 24.7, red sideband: 21.7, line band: 26.3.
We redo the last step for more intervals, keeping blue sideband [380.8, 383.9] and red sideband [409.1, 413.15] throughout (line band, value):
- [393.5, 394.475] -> -0.17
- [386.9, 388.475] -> -0.13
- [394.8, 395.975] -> -0.21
